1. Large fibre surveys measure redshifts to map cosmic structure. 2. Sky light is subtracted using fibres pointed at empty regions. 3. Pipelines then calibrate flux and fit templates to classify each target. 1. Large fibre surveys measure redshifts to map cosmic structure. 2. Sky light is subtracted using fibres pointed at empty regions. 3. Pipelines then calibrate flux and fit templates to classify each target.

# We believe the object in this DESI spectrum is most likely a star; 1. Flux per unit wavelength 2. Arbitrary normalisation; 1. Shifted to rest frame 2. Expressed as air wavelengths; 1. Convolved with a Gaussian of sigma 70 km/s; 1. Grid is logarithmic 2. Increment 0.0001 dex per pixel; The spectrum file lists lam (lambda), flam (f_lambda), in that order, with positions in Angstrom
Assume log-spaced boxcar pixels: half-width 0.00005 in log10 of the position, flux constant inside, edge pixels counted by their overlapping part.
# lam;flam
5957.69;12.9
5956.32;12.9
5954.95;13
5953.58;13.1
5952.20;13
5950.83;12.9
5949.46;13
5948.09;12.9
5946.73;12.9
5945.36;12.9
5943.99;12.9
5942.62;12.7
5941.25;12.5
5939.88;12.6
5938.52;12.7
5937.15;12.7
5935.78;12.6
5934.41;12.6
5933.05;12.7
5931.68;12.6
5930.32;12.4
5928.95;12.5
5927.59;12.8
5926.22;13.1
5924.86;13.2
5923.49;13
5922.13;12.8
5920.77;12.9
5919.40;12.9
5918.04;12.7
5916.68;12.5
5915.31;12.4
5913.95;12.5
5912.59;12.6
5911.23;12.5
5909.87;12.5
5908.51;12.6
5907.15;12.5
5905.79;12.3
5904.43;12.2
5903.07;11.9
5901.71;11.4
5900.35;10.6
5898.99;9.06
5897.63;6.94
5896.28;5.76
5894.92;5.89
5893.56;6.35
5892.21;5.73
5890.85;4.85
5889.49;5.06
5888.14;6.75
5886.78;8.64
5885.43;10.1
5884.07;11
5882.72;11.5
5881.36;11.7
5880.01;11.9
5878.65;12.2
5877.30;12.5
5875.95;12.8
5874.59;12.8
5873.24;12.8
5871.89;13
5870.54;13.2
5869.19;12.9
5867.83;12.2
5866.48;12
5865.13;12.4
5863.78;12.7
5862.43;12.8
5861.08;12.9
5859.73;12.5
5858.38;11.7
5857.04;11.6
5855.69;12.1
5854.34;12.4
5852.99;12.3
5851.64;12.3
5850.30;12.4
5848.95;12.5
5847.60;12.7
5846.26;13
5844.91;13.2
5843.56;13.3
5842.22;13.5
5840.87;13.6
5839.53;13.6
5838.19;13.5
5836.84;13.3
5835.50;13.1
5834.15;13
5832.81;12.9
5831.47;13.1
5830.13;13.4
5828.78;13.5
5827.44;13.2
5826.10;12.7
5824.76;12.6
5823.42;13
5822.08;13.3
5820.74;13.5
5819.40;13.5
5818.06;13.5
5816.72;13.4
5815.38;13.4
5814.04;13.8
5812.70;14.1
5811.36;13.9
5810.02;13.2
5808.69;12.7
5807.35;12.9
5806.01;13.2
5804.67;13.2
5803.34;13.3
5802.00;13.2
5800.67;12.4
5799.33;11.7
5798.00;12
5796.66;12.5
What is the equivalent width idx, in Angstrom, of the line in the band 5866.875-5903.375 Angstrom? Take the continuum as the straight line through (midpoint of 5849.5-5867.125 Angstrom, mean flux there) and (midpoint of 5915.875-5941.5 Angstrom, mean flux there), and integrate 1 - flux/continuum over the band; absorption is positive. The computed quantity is 7.3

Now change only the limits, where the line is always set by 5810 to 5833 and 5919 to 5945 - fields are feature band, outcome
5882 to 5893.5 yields 4.53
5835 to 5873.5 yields 1.25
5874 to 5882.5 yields 0.50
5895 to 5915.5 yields 3.00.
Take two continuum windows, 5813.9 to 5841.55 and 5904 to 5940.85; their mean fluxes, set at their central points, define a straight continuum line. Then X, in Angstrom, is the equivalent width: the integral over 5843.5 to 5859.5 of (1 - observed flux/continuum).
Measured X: 0.8 Angstrom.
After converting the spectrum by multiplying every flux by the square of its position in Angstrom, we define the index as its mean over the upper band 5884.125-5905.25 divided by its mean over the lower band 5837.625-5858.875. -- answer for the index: 0.65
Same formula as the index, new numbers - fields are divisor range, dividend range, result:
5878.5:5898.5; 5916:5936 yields 1.58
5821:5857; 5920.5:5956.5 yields 1.02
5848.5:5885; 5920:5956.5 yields 1.07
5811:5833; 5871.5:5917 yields 0.80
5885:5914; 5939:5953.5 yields 1.38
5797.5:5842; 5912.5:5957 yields 1.01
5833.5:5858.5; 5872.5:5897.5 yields 0.74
